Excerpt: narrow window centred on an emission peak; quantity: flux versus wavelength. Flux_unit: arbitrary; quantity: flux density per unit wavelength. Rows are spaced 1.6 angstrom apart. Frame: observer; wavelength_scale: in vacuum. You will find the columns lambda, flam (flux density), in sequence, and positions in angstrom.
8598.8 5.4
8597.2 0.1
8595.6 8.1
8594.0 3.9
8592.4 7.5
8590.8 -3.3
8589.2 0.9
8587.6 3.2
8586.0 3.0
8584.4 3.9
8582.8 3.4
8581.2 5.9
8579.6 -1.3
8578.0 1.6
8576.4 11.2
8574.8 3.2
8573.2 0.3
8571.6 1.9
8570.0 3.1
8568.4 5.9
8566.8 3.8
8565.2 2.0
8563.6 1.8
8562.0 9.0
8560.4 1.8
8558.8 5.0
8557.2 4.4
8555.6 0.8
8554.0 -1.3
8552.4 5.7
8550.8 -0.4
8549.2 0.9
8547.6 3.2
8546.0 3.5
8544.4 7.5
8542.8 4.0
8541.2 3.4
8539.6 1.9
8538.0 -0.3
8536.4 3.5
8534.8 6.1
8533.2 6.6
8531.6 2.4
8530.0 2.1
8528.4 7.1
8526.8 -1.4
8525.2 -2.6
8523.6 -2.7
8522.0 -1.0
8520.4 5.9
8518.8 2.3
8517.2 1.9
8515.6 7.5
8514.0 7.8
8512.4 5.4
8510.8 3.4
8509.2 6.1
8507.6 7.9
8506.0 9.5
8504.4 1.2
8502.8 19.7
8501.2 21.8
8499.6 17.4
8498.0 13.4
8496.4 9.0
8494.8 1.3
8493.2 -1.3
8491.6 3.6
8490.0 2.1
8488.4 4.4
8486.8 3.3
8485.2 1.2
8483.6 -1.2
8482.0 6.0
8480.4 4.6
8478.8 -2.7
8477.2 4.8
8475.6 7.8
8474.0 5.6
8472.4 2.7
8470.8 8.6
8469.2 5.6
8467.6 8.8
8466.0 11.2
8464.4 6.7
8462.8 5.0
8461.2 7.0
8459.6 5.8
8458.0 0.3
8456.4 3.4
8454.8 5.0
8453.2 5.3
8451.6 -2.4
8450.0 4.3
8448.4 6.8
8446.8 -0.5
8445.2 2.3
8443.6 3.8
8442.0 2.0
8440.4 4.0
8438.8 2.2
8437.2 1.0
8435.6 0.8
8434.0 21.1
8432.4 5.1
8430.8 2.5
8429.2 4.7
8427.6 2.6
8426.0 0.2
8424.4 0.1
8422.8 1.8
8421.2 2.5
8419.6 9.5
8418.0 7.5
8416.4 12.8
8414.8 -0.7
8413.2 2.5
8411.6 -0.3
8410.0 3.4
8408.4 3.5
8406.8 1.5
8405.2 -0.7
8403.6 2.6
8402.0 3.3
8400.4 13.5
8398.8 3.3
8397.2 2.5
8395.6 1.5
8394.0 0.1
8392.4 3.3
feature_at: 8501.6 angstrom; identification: H-beta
